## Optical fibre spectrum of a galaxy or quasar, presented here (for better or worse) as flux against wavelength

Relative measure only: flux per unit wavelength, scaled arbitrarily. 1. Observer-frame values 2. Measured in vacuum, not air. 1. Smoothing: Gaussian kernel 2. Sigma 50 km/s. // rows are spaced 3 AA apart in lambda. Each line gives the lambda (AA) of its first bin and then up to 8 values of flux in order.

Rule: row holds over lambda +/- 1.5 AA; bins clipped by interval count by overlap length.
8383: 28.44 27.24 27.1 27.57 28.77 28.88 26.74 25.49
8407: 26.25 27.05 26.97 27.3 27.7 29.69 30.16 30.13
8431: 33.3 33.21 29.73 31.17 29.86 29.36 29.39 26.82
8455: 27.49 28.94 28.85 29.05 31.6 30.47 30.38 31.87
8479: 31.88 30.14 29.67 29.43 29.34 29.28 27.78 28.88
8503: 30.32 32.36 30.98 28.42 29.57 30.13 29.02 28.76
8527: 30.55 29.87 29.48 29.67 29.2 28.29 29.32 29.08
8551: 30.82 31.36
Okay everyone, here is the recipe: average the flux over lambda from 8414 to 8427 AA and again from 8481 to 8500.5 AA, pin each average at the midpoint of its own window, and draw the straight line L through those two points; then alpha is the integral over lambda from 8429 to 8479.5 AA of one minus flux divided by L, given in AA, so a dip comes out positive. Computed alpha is -2.1 AA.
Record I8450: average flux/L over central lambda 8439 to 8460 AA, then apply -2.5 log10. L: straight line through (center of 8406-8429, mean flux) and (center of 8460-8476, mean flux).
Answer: 0.02 mag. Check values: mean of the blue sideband 28.2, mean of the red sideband 30.3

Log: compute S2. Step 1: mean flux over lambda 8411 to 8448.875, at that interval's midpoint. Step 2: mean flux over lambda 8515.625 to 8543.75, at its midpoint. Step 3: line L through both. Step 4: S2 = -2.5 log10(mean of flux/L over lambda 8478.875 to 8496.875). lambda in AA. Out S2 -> -0.001 mag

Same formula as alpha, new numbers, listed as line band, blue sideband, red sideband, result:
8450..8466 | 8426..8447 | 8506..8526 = 1.2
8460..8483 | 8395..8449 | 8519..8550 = -1.1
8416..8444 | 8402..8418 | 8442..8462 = -2.8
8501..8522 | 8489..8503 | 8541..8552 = -0.7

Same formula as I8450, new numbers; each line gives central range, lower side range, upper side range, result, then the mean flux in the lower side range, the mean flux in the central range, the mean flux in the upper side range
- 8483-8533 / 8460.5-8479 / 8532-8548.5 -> 0.006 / 30.6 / 29.6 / 29.2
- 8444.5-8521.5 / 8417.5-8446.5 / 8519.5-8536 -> 0.011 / 30.5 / 29.7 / 29.5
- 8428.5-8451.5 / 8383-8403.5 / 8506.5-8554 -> -0.085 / 27.7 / 30.7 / 29.7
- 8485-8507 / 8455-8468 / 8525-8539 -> -0.001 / 29.3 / 29.6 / 29.8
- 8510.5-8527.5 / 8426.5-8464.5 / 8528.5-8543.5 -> 0.002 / 29.8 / 29.3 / 29.3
